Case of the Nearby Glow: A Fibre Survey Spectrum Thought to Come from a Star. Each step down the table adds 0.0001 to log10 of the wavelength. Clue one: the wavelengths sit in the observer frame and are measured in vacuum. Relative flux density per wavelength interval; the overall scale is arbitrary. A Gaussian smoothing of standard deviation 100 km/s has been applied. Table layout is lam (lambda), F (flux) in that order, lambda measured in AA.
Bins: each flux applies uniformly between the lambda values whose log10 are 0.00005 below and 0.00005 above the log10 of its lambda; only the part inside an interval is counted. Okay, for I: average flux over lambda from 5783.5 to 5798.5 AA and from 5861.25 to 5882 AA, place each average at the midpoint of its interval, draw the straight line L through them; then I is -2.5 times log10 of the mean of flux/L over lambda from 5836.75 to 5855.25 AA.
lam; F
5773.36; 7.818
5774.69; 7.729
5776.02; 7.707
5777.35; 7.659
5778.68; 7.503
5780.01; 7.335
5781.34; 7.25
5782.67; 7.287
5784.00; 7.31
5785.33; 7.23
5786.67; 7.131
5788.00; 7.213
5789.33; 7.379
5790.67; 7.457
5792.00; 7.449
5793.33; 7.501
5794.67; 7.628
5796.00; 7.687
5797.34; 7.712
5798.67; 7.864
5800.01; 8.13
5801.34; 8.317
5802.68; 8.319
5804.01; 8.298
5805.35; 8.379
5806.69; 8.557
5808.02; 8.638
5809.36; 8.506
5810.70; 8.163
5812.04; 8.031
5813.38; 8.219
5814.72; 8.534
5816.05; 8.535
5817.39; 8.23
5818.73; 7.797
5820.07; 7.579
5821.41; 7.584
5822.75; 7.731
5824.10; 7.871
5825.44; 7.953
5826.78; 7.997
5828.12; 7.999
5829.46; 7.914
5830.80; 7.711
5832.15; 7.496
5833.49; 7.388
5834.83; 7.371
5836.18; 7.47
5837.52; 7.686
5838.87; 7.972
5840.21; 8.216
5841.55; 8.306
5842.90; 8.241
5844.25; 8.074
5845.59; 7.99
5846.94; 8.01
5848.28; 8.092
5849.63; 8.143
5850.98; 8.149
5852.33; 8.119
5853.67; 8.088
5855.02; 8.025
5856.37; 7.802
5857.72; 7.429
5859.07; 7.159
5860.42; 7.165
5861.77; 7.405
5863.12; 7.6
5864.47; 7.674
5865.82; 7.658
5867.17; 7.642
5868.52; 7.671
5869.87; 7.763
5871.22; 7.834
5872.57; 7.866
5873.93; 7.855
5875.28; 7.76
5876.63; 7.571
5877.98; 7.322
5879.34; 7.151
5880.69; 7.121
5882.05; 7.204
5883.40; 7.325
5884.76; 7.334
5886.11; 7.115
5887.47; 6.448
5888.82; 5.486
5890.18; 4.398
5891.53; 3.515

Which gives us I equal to -0.075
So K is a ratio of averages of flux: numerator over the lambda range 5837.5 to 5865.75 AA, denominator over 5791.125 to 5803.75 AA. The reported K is 1.0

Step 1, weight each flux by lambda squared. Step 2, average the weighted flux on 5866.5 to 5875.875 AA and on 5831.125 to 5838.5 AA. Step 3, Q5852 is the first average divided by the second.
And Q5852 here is 1.05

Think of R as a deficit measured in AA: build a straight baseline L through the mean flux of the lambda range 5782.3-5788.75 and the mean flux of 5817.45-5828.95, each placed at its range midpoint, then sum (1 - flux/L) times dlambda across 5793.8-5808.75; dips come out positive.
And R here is -1.28 AA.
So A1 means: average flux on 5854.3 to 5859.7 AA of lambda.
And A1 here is 7.6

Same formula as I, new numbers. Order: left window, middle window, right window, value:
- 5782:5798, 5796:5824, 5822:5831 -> -0.06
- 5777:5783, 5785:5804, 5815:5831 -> -0.01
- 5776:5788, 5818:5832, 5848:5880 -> -0.04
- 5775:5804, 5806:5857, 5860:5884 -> -0.06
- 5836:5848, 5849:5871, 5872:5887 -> 0.00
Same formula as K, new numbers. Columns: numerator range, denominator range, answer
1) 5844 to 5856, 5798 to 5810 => 0.97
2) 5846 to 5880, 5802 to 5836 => 0.96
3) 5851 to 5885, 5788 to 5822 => 0.95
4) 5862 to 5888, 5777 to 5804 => 0.99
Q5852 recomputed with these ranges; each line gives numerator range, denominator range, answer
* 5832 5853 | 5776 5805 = 1.06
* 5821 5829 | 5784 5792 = 1.09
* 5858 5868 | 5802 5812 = 0.91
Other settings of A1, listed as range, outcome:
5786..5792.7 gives 7.33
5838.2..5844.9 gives 8.16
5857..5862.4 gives 7.29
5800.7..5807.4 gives 8.38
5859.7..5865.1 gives 7.46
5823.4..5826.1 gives 7.89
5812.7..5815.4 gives 8.4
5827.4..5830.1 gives 7.97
